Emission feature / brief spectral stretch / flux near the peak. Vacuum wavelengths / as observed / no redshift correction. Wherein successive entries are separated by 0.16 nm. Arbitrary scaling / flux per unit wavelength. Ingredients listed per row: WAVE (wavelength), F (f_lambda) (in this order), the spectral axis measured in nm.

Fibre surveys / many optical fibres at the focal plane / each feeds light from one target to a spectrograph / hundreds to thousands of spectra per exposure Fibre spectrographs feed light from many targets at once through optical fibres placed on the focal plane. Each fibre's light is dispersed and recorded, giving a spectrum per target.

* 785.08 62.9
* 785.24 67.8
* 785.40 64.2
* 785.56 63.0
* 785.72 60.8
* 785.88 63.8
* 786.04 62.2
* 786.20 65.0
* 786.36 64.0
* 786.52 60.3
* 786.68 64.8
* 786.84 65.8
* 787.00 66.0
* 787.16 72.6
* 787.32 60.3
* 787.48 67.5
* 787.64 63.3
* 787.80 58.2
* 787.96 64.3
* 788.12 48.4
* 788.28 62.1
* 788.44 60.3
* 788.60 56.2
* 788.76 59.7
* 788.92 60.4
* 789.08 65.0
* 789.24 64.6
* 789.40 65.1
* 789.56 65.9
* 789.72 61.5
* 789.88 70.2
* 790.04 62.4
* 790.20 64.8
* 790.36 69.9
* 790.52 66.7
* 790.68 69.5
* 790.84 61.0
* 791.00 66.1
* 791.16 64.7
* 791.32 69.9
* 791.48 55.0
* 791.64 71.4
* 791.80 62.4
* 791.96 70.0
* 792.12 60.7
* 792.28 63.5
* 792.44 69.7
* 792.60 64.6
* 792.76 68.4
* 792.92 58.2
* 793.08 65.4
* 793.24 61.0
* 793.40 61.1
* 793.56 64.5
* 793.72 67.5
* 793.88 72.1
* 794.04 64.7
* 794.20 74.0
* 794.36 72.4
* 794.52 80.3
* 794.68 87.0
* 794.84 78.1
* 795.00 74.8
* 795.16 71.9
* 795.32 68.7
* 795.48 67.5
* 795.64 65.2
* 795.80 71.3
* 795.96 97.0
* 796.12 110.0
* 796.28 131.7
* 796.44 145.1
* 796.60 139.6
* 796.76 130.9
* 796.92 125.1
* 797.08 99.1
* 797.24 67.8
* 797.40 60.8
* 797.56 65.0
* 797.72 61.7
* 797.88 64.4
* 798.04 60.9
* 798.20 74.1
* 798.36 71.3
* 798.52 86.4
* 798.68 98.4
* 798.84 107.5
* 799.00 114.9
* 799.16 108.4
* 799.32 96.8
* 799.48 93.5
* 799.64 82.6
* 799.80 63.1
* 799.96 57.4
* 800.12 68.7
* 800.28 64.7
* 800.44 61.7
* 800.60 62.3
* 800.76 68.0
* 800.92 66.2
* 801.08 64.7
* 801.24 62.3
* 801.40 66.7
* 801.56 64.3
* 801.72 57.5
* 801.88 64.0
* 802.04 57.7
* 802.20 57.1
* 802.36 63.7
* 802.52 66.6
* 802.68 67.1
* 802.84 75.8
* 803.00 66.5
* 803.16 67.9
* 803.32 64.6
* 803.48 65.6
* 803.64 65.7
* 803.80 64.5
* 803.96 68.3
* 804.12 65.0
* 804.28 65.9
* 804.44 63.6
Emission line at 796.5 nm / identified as H-alpha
